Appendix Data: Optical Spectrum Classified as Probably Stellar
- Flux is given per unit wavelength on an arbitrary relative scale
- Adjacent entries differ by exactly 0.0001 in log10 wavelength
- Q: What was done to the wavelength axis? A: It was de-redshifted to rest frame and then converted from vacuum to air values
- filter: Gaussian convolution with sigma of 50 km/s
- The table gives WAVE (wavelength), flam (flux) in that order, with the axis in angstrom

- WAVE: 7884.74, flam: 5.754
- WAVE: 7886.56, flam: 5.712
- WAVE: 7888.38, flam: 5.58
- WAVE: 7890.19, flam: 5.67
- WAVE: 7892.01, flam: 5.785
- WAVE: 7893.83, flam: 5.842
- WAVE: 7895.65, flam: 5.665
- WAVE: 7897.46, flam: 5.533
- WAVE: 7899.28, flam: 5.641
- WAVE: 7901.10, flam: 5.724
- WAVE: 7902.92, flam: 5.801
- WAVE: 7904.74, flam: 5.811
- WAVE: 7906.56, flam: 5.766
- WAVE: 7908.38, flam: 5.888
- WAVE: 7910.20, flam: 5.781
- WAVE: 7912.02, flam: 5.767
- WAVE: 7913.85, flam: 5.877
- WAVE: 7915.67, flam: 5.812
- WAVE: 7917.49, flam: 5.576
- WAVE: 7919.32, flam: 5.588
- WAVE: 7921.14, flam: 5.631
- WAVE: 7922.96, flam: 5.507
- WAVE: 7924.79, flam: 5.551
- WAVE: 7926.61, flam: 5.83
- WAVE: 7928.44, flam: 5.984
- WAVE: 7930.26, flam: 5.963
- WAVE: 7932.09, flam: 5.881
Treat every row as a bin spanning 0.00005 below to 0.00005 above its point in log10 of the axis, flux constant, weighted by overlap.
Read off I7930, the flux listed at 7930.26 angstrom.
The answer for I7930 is 5.963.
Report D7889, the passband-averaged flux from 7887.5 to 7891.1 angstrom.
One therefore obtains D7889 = 5.63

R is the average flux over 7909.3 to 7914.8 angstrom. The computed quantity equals 5.8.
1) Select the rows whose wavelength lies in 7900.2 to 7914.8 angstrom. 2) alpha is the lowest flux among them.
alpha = 5.724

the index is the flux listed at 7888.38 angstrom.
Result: 5.58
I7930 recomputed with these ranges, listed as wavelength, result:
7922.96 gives 5.507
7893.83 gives 5.842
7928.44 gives 5.984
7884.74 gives 5.754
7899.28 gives 5.641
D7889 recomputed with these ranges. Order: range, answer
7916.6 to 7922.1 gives 5.6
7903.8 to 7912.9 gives 5.81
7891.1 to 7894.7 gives 5.81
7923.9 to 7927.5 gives 5.7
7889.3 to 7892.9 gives 5.72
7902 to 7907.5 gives 5.79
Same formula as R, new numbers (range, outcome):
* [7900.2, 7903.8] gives 5.76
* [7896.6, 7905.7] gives 5.7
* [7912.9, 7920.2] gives 5.71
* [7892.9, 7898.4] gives 5.68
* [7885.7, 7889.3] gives 5.65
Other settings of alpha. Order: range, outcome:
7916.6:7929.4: 5.507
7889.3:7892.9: 5.67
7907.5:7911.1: 5.781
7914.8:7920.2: 5.576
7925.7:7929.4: 5.83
